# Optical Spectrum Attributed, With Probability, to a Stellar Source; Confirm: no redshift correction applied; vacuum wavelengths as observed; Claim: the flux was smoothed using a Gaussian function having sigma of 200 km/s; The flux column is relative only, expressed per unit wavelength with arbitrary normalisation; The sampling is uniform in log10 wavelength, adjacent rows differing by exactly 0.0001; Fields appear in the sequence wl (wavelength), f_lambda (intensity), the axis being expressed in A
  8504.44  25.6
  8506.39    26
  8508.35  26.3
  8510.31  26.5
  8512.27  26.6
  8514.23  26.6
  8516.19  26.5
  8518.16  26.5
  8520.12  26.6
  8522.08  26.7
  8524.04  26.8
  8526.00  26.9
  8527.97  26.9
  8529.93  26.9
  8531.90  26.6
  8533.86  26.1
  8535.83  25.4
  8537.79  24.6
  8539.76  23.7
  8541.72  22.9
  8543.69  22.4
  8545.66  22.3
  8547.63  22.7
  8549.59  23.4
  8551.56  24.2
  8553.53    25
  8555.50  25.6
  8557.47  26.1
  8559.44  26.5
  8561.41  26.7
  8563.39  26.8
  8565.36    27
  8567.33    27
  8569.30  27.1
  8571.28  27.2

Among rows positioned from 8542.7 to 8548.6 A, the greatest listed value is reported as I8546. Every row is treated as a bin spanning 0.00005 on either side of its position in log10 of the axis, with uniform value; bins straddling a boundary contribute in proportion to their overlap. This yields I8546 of 22.7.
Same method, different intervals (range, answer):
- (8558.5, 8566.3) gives 27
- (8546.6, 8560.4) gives 26.5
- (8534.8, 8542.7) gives 25.4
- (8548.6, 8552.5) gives 24.2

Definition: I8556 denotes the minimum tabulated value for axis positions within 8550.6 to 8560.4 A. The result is 24.2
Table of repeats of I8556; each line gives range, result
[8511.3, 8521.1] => 26.5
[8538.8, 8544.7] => 22.4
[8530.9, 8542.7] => 22.9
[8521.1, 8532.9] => 26.6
